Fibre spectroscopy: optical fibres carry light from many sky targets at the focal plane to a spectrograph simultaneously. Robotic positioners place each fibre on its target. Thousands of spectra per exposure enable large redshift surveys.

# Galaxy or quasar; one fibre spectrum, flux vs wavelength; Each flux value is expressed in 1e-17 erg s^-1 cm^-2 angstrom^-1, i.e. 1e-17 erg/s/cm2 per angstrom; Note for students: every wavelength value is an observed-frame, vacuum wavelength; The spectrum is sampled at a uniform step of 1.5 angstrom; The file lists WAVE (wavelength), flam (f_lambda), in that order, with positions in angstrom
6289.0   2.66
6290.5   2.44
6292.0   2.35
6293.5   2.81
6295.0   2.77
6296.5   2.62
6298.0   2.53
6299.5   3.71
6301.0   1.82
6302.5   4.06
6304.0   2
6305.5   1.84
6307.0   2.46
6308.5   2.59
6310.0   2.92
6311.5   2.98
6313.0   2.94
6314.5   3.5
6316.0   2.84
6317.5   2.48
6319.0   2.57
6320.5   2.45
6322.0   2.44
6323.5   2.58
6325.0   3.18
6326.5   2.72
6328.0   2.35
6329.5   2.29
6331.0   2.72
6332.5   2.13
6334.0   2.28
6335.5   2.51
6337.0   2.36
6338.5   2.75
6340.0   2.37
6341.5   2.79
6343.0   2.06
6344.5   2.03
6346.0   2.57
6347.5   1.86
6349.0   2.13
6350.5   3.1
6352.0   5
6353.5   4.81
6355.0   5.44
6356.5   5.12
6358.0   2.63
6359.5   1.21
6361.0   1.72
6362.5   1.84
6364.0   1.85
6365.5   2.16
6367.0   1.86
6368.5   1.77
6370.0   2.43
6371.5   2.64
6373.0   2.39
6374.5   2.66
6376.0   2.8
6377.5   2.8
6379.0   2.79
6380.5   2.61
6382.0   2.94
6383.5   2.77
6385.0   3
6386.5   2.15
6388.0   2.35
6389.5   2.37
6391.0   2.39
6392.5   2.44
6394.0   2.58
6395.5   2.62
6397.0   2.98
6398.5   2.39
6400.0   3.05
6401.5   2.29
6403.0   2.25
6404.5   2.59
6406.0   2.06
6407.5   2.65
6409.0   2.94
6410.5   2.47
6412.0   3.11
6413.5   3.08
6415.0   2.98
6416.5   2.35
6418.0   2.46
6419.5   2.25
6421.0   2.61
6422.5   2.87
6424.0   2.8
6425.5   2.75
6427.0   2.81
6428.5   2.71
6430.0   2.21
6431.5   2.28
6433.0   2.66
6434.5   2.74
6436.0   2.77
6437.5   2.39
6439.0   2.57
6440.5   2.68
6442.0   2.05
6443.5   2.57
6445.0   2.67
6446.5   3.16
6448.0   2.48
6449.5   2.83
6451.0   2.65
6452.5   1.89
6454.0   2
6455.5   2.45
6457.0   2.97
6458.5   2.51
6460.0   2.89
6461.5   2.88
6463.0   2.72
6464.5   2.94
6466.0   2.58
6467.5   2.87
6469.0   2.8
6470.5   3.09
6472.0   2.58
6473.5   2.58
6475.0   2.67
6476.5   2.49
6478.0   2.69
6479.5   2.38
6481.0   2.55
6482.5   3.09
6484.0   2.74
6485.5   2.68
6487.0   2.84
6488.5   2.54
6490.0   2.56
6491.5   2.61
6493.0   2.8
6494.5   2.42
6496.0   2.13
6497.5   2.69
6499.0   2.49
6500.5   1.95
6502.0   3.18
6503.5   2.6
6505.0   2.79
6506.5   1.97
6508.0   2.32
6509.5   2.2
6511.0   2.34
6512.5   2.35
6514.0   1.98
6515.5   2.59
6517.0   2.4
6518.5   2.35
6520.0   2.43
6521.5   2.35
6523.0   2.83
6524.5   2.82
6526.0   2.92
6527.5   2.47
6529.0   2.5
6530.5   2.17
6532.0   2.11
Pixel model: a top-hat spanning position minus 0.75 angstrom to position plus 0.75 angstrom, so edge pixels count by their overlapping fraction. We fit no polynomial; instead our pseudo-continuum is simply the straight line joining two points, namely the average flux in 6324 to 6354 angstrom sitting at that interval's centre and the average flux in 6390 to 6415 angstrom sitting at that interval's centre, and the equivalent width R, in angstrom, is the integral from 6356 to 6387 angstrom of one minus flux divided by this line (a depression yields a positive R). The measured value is 2.2 angstrom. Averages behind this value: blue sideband 2.68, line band 2.46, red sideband 2.63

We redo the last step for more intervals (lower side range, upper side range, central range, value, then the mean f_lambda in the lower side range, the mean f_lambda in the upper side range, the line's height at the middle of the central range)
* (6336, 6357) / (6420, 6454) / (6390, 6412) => 1.8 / 3.14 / 2.58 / 2.8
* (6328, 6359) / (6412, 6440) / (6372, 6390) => 1.0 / 2.92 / 2.64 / 2.79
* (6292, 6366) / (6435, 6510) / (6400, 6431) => 0.3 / 2.71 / 2.6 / 2.64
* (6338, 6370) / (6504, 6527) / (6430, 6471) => -1.2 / 2.71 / 2.44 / 2.55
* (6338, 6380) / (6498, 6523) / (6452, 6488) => -2.6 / 2.7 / 2.41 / 2.49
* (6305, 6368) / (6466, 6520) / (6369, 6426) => 0.2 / 2.68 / 2.55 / 2.63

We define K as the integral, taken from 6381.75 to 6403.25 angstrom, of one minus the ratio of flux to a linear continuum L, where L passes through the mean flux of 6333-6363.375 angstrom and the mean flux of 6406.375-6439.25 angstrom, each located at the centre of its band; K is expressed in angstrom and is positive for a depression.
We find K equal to 1.2 angstrom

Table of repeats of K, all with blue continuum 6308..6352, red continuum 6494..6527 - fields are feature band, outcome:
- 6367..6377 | 0.63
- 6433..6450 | -0.74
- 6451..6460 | 0.26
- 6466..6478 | -1.07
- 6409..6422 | -0.74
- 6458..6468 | -1.10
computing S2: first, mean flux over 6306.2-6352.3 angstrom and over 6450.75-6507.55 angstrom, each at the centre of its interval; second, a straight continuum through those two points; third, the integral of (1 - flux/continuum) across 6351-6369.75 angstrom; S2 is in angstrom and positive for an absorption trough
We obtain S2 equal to -2.3 angstrom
